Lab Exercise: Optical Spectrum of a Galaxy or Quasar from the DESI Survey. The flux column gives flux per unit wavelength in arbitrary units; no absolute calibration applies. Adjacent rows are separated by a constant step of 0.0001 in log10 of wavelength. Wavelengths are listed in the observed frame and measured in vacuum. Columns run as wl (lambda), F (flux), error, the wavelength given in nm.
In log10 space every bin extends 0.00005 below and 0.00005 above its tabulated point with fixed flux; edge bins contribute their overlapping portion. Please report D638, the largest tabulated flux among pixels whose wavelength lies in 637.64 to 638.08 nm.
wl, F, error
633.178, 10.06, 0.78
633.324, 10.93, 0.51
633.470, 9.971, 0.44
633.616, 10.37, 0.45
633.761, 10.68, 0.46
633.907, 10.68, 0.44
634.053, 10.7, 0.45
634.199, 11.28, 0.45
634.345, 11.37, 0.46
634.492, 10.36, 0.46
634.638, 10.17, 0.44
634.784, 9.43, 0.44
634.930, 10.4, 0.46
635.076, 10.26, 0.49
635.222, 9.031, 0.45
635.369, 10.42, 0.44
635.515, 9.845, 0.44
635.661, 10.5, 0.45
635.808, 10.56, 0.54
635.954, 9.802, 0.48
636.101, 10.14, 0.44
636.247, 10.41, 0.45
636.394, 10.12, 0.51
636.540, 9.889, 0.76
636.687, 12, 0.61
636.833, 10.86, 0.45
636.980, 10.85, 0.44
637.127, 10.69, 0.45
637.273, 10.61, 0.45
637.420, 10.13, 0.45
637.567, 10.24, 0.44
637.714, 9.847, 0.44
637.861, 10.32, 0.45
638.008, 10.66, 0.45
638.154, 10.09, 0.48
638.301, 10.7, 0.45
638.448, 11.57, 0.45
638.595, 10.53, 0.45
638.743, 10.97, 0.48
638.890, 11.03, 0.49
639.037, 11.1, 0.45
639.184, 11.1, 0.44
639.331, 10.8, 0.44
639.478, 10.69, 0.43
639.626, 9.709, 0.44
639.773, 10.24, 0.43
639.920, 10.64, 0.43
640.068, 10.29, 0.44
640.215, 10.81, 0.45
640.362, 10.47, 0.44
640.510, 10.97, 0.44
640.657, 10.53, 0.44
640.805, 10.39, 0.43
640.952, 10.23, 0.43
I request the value 10.66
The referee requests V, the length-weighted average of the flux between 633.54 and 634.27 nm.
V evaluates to 10.7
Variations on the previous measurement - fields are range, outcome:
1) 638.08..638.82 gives 10.8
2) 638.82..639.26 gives 11.1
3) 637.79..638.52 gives 10.7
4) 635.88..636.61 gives 10.1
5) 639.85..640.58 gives 10.6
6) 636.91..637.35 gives 10.7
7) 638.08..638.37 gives 10.4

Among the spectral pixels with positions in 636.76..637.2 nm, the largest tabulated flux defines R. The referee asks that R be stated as 10.86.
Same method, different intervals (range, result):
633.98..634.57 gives 11.37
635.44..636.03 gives 10.56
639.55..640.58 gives 10.97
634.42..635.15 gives 10.4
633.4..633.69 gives 10.37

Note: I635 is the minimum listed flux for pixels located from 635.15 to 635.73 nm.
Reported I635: 9.031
